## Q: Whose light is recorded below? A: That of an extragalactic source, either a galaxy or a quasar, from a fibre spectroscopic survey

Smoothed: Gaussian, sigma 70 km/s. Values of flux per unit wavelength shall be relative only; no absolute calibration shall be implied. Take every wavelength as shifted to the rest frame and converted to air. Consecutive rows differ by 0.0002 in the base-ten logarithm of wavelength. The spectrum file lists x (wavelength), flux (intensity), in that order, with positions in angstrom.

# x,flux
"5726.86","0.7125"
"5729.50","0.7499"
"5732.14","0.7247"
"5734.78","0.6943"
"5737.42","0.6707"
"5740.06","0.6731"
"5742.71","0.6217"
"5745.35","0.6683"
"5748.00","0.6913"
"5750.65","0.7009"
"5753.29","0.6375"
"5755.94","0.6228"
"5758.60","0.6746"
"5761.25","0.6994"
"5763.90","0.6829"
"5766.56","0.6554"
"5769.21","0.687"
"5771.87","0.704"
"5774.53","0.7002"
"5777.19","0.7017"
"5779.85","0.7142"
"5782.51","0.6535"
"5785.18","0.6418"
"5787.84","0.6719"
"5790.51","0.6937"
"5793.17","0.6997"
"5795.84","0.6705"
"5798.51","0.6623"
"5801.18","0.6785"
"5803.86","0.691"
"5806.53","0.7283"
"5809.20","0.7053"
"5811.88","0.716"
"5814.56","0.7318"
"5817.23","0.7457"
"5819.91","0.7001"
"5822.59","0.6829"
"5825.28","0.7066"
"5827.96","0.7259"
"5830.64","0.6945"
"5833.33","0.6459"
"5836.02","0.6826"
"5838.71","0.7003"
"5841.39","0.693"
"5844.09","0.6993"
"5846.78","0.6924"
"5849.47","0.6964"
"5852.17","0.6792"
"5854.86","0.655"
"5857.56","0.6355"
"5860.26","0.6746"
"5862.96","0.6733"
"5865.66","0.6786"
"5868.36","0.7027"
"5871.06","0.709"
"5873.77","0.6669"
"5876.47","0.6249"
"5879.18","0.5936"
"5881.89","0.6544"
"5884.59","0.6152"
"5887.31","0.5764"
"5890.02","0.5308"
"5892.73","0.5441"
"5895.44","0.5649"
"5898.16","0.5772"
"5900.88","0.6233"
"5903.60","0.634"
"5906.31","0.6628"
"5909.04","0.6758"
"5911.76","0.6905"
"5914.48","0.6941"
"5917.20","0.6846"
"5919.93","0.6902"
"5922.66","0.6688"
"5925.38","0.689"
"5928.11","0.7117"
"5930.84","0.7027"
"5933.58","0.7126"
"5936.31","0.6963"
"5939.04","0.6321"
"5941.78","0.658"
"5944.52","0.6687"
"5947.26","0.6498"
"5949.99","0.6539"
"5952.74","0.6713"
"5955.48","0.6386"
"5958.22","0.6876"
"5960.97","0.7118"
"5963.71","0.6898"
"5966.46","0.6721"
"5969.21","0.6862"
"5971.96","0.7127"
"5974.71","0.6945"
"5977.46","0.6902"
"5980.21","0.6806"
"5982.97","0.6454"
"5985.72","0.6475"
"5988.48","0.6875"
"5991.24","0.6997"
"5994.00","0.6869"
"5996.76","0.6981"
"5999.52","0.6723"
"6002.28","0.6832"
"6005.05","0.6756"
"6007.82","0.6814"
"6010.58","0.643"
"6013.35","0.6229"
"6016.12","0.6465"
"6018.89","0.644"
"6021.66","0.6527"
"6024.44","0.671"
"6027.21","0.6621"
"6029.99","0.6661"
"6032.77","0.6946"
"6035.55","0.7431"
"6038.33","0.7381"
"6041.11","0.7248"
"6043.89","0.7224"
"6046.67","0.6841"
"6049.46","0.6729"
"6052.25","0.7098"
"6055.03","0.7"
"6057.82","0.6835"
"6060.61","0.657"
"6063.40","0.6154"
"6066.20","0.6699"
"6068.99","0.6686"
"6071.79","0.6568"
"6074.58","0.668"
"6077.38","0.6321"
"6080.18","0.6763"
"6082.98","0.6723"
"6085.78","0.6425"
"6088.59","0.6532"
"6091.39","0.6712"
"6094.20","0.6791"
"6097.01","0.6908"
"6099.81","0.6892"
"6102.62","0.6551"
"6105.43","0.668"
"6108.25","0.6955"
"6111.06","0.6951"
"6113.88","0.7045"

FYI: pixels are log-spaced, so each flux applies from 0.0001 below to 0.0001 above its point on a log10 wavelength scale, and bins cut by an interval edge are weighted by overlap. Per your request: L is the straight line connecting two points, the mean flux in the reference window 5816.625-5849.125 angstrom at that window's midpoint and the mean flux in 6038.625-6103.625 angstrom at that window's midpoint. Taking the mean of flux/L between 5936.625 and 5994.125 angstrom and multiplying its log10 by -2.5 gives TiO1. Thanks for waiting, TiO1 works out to 0.02 mag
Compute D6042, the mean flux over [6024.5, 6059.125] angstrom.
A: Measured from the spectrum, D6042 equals 0.699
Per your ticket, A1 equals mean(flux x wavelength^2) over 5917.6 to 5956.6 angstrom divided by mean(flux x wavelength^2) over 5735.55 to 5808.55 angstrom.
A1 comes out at 1.05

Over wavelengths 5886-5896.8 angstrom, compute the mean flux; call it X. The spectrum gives 0.554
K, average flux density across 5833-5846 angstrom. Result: 0.687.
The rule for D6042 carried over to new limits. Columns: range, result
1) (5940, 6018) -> 0.673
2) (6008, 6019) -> 0.644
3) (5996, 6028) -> 0.662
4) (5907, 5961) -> 0.678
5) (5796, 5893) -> 0.673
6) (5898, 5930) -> 0.671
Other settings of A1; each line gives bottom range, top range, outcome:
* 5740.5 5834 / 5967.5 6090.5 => 1.07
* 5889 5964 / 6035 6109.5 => 1.08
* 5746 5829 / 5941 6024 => 1.04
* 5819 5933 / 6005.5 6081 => 1.08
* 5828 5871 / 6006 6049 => 1.06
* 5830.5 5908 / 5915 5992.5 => 1.08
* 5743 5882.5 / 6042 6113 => 1.08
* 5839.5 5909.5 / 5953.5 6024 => 1.09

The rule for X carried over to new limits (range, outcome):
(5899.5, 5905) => 0.629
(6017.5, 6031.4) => 0.659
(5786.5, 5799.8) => 0.68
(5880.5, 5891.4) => 0.594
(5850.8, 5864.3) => 0.663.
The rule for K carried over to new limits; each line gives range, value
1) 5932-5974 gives 0.676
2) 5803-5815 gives 0.714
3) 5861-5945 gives 0.652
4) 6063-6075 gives 0.658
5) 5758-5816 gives 0.69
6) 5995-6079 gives 0.675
